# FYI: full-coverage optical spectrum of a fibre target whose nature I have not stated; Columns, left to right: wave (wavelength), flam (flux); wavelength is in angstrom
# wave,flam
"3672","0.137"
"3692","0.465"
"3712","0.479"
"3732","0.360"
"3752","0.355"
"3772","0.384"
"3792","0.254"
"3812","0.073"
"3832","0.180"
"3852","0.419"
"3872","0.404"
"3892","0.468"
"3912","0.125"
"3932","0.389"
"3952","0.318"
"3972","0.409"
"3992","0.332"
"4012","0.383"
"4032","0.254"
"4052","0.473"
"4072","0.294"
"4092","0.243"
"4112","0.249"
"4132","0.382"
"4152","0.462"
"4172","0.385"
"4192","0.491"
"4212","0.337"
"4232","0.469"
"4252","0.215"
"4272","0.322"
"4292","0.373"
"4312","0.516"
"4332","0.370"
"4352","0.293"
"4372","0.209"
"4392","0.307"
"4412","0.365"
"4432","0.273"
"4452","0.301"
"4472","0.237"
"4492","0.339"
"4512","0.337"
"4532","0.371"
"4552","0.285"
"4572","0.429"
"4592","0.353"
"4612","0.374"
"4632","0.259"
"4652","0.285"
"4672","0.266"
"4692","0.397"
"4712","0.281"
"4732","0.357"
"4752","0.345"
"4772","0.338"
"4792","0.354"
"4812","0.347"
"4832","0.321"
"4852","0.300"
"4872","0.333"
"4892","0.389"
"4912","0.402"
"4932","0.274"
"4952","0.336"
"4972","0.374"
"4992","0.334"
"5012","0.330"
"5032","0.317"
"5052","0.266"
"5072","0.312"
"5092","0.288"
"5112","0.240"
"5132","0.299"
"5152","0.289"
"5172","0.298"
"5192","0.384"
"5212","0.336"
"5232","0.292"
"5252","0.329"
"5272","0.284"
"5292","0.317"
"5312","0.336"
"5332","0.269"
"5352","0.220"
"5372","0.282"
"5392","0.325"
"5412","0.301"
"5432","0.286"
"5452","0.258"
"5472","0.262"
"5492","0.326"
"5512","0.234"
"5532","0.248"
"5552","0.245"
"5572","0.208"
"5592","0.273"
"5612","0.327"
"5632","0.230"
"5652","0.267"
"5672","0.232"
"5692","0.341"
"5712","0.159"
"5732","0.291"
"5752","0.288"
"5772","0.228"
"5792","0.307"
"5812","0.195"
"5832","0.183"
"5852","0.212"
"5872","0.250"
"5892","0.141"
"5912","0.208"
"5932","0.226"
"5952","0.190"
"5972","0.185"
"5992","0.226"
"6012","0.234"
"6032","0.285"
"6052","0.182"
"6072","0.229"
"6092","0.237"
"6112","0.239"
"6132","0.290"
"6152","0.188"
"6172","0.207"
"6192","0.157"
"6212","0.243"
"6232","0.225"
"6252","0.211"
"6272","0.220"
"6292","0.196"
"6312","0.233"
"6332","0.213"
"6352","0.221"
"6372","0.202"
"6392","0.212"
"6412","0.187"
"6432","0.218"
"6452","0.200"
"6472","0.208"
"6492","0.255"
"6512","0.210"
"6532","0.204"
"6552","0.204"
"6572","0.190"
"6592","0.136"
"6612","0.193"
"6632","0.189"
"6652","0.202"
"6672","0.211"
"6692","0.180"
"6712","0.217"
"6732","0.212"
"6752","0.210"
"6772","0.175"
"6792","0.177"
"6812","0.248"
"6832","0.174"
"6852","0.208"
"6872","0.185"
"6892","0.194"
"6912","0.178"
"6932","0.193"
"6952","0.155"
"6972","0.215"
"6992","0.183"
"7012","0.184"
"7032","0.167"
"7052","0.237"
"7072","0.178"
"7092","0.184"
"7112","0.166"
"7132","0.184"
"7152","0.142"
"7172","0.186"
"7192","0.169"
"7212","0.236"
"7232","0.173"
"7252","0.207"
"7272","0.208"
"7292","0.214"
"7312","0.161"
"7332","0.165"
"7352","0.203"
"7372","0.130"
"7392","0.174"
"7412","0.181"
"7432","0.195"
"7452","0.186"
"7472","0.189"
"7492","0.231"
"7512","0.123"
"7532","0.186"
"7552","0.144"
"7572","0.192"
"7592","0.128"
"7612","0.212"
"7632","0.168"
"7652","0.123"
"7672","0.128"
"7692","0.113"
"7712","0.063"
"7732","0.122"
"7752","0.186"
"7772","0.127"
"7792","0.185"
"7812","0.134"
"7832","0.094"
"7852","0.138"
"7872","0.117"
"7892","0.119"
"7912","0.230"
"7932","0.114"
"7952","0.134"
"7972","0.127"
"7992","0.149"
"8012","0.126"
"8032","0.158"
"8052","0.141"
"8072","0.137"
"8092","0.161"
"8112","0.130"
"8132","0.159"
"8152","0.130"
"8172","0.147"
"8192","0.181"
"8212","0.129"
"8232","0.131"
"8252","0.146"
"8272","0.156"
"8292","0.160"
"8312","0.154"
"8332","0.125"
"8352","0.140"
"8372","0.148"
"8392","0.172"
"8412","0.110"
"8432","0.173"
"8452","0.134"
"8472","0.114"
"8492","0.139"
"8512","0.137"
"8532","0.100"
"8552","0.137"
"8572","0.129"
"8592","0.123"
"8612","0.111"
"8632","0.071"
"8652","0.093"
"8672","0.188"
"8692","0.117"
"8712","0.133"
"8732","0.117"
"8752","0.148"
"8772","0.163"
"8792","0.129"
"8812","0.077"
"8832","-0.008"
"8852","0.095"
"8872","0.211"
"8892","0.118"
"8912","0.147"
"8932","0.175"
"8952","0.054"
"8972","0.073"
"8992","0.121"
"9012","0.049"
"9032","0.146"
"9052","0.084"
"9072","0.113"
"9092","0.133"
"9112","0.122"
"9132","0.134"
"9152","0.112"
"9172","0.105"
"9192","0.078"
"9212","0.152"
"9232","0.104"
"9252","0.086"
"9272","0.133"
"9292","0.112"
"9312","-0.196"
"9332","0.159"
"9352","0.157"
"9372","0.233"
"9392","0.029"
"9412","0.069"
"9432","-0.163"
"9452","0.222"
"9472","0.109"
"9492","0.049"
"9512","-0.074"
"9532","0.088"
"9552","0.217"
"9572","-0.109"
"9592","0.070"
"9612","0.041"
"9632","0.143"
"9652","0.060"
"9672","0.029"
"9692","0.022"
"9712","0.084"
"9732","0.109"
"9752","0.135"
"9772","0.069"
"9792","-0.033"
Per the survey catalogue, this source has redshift 0.04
